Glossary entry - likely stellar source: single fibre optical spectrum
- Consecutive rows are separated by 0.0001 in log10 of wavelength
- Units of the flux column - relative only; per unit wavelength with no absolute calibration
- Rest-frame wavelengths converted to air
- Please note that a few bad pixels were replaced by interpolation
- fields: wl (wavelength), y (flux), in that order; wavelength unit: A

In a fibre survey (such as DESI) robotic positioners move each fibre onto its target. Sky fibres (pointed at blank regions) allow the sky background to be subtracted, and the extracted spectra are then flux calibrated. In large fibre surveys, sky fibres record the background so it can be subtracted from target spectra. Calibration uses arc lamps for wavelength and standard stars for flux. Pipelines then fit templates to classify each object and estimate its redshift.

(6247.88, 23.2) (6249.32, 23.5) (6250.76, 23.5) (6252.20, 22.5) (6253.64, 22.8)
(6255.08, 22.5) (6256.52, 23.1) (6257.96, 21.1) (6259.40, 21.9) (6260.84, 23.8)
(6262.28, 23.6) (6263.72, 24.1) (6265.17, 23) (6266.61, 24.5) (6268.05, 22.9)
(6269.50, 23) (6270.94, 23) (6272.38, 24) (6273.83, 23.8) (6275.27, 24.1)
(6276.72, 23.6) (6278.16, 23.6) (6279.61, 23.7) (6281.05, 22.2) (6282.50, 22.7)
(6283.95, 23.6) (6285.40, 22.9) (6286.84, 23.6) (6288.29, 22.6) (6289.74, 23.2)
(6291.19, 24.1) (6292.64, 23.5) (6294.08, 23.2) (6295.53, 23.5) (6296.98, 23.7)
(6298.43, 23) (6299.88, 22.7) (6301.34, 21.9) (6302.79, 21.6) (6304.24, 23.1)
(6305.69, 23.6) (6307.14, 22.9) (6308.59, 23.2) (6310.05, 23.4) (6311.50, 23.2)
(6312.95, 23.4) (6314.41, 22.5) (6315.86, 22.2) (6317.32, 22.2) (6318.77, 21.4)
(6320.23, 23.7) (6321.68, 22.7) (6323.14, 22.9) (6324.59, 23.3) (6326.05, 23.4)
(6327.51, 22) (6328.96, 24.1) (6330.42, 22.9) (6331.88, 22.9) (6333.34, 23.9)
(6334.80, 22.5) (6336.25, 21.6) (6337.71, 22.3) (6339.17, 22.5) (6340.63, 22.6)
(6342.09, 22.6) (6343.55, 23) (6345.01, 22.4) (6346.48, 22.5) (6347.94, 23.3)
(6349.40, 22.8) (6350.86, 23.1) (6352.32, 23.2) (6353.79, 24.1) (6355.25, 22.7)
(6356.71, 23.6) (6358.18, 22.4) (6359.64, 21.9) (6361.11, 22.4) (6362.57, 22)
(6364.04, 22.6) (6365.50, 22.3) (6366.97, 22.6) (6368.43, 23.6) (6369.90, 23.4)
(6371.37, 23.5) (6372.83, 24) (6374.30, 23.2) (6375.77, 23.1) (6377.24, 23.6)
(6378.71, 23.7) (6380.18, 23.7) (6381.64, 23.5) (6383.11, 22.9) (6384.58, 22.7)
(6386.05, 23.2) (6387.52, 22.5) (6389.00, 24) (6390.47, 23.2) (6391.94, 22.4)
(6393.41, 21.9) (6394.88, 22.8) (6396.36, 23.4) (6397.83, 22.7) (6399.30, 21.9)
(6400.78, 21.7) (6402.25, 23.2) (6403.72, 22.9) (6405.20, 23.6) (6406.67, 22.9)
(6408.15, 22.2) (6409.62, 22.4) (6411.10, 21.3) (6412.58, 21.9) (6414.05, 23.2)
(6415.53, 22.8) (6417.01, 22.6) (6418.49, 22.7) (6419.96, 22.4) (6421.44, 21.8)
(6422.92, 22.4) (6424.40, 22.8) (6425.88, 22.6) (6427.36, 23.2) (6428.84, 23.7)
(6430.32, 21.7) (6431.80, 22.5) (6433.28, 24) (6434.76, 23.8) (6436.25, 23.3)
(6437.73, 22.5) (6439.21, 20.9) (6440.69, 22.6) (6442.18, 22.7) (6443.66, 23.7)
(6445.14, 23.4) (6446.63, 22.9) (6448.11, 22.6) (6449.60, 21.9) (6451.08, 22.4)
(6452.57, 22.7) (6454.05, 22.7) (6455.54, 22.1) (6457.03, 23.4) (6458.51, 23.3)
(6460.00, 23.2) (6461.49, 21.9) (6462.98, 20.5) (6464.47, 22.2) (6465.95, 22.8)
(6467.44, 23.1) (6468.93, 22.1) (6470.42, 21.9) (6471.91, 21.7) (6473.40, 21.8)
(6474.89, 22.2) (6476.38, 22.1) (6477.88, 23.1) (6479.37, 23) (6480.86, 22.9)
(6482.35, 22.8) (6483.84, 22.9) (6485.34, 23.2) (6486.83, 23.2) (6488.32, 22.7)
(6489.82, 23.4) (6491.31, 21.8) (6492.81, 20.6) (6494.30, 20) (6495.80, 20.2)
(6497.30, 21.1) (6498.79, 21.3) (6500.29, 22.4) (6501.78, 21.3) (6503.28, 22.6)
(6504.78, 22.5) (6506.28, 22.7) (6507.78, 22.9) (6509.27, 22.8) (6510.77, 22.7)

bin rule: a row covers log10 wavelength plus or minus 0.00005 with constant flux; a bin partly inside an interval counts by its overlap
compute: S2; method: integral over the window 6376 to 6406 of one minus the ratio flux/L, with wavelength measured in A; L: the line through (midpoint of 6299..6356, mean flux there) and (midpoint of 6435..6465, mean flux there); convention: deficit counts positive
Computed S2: -0.4 A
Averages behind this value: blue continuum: 22.8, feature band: 23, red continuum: 22.6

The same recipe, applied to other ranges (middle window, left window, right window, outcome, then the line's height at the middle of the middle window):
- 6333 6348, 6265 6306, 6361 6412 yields 0.30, 23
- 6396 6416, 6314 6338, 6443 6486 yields 0.07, 22.6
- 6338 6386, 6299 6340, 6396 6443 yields -0.55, 22.7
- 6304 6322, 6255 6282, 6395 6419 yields 0.12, 23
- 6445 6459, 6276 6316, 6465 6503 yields -0.24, 22.3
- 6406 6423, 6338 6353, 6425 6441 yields 0.32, 22.8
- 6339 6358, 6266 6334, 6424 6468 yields 0.03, 23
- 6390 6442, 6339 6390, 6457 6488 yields 0.36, 22.8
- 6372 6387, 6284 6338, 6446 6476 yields -0.44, 22.7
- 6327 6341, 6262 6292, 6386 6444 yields 0.22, 23.1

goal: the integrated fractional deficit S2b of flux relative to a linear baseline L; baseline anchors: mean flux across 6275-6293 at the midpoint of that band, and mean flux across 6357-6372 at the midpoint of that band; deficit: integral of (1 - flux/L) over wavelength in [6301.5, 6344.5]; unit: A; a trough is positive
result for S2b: 0.4 A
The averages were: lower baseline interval 23.3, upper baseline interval 22.7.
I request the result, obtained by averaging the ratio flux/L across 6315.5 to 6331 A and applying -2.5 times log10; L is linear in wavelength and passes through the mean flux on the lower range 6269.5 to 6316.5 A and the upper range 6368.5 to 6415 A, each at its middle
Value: 0.01 mag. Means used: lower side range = 23.2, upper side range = 22.9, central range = 22.8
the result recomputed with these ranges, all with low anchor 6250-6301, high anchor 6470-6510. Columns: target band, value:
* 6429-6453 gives -0.02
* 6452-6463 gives -0.01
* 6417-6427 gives 0.00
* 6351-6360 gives -0.01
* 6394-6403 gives 0.00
